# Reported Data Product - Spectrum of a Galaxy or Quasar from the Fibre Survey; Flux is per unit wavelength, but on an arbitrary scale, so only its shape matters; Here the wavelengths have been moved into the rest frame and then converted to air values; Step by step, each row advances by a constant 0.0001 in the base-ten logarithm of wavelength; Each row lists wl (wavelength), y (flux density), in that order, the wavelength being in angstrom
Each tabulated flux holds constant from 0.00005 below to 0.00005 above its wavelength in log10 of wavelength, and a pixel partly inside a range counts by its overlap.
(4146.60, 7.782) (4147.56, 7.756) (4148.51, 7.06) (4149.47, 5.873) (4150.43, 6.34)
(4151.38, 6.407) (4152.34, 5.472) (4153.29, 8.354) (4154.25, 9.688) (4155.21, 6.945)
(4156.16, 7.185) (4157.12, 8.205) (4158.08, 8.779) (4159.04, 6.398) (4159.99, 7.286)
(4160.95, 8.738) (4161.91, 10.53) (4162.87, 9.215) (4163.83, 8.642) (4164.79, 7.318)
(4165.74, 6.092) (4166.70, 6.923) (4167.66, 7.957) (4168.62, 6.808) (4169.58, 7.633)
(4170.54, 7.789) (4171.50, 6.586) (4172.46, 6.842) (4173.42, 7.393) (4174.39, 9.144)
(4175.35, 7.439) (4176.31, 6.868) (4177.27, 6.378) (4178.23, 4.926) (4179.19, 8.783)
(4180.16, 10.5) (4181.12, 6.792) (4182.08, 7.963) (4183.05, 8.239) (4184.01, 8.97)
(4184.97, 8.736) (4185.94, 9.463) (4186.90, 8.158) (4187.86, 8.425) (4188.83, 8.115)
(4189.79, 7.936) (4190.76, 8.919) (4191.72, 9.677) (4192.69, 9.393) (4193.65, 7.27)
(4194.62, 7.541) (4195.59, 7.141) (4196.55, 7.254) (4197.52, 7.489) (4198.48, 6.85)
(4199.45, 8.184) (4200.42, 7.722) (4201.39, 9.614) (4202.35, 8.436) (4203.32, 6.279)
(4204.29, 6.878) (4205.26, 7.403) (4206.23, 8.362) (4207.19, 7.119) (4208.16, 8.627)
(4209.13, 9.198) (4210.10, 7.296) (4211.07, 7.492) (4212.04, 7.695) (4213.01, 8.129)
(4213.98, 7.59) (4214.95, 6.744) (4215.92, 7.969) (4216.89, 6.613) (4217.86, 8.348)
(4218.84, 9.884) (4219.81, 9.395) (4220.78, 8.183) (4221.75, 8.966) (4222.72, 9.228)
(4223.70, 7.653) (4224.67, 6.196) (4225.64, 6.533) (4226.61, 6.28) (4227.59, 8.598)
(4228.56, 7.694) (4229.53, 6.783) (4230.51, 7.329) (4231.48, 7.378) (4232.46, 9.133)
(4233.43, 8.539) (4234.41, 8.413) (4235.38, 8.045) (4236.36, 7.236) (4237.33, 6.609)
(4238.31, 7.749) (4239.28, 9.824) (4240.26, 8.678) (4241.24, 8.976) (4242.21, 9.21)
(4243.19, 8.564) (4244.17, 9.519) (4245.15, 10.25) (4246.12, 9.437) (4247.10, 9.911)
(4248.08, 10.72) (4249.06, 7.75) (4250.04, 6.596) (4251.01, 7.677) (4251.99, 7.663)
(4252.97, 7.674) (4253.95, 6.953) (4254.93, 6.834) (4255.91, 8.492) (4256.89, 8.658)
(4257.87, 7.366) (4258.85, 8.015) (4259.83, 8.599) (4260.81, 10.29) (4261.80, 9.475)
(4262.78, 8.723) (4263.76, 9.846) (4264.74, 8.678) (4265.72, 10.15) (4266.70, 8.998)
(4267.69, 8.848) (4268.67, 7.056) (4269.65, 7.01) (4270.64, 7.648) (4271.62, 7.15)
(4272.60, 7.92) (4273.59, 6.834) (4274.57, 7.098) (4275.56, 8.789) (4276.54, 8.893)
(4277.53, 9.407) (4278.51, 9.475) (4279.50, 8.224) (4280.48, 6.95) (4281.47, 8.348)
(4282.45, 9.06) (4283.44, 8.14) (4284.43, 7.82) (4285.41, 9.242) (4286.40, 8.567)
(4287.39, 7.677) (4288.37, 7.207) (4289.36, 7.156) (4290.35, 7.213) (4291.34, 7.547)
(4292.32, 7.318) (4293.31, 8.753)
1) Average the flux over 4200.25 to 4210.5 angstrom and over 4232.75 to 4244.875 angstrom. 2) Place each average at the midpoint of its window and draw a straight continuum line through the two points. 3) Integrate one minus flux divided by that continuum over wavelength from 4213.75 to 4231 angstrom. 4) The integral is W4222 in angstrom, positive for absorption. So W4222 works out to 0.9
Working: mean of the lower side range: 7.92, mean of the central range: 7.78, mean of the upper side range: 8.49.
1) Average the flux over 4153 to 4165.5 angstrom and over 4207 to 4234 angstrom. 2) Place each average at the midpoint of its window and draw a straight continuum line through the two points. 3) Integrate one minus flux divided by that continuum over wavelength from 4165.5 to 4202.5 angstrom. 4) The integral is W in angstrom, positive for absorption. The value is 1.0 angstrom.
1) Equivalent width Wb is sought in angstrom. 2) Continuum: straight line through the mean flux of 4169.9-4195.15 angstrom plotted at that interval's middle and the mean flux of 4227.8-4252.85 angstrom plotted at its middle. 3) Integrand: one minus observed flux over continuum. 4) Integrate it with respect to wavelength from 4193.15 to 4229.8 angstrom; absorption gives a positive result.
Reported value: 1.94 angstrom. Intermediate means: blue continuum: 8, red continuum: 8.38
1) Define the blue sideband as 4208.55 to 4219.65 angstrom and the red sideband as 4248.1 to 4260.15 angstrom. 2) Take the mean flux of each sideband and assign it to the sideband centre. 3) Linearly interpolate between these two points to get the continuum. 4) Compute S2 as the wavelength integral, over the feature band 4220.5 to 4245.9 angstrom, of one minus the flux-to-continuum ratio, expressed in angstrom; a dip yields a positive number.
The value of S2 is -0.9 angstrom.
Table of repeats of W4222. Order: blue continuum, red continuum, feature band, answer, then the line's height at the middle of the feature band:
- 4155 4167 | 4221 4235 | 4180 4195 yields -1.2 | 7.85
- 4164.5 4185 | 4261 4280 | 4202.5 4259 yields 0.2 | 8.07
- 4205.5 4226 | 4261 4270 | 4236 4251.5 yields -0.4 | 8.45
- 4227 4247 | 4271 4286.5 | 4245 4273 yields -0.3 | 8.32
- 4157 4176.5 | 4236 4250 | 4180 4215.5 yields 0.7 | 8.19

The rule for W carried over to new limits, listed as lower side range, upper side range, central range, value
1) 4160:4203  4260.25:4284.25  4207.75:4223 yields -0.10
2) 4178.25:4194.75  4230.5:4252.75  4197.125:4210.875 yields 1.05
